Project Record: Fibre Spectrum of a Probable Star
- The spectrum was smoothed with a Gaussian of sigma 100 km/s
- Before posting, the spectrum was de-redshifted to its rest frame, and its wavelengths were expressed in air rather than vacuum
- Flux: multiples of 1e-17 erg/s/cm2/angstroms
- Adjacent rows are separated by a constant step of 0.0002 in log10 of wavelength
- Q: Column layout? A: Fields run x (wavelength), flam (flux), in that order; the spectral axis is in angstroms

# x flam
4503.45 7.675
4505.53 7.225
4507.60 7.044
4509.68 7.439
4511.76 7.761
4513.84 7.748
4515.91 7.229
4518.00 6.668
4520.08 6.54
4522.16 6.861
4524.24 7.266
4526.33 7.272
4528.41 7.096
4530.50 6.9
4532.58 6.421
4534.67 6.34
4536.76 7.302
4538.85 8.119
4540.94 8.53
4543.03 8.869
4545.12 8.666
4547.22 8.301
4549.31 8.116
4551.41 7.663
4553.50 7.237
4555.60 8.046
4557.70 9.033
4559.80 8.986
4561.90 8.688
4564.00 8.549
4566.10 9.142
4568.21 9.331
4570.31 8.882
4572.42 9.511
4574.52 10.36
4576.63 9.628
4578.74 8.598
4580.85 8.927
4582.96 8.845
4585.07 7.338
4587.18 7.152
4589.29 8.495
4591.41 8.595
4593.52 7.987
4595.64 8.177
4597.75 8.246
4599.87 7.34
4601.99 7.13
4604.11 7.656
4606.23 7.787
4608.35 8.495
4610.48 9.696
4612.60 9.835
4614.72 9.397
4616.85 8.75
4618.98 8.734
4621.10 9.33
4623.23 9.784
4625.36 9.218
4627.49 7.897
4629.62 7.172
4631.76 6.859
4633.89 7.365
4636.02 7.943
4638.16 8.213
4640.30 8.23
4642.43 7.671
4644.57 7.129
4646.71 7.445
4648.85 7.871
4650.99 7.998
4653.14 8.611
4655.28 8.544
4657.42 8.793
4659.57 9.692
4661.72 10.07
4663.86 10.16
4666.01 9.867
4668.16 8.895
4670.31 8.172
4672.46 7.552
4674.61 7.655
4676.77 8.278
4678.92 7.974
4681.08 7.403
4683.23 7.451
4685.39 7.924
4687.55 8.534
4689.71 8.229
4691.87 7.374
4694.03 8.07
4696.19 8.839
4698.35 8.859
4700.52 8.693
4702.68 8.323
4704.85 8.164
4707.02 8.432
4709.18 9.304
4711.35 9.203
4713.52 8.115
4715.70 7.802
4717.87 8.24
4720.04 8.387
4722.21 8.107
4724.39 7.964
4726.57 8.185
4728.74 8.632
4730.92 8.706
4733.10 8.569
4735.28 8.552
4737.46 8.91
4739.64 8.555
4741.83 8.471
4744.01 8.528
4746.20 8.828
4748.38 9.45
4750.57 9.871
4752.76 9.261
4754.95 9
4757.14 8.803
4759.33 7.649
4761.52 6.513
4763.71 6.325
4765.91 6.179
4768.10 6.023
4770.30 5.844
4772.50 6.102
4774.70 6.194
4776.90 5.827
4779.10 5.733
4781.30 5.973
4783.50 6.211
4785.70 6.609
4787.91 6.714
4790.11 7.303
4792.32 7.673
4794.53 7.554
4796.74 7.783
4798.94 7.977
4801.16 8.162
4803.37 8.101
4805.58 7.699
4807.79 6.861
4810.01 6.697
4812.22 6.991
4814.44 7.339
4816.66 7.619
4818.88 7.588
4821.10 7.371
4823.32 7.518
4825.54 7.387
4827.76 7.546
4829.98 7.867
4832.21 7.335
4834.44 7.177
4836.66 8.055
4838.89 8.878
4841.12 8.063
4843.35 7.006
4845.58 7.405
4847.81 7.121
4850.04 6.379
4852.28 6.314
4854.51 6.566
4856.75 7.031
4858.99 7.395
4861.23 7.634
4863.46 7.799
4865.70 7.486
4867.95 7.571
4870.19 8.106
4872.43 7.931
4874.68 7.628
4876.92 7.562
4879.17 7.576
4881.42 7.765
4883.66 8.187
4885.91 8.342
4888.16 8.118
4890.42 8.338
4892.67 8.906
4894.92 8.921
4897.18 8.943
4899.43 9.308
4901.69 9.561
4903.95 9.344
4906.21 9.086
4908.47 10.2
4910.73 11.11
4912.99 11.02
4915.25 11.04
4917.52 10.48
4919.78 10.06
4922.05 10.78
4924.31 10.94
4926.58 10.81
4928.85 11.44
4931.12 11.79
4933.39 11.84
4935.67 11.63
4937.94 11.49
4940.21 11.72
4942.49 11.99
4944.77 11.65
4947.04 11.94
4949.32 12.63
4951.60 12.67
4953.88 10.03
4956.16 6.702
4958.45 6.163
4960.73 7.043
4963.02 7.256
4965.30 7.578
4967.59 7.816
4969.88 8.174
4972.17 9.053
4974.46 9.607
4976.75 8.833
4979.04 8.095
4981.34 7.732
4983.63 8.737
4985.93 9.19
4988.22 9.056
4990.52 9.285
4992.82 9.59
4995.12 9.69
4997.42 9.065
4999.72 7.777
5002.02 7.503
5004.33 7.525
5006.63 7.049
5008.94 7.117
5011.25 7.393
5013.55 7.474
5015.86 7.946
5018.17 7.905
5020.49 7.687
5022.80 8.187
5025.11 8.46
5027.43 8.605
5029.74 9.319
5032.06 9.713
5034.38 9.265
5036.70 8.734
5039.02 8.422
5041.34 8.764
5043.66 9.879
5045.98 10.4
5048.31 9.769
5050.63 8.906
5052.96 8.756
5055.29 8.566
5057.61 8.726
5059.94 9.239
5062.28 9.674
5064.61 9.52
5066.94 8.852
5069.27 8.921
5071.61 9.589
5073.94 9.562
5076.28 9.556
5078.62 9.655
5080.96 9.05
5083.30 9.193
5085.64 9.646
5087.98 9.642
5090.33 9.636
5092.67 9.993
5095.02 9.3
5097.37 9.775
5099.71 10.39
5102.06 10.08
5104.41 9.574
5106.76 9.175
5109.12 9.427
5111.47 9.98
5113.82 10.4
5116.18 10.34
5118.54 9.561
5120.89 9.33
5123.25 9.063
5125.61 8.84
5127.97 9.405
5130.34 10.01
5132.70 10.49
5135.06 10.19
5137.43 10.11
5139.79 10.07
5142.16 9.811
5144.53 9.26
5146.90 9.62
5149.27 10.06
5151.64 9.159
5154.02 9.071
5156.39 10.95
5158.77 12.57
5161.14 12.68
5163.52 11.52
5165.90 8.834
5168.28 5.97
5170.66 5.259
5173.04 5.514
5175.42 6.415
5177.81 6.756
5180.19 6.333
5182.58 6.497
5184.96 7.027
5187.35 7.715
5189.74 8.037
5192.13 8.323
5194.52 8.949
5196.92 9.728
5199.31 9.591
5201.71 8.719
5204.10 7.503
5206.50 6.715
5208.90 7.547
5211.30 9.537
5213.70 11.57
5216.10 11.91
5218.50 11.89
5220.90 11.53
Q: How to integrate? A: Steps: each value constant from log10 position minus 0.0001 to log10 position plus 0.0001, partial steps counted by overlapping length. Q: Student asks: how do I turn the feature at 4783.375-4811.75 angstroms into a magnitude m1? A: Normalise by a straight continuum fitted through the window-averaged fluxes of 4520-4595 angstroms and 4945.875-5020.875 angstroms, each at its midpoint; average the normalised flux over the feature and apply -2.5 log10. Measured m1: 0.14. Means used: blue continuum 8.18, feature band 7.37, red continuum 8.53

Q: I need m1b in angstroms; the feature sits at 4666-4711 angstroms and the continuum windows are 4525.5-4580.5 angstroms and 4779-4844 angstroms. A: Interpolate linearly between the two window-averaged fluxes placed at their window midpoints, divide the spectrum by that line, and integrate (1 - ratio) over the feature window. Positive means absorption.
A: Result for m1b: -2.5 angstroms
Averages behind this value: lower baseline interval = 8.31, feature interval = 8.26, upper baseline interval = 7.39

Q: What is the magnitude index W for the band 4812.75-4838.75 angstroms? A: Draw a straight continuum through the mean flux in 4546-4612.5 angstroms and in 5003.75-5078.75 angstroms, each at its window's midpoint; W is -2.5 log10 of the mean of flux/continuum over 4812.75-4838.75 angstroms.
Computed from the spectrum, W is 0.14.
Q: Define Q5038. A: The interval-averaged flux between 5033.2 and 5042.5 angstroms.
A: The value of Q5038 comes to 8.8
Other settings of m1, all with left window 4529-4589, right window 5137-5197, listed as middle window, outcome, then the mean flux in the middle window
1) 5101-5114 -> -0.130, 9.72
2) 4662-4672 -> -0.104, 9.24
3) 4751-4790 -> 0.231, 6.83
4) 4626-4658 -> 0.070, 7.85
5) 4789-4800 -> 0.108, 7.66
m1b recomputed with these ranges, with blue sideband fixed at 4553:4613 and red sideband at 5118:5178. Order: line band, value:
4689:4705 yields 0.7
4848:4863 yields 3.3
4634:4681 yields 1.4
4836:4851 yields 2.2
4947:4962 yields -0.6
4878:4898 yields 1.4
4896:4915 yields -1.9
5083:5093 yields -0.5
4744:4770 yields 2.4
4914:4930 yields -3.2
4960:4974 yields 1.7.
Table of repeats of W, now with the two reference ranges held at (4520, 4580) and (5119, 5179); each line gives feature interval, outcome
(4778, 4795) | 0.27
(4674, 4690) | 0.07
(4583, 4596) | 0.03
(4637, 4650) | 0.08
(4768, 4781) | 0.40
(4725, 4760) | -0.03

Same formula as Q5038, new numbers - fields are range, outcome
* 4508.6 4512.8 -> 7.58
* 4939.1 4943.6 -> 11.8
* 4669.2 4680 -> 7.93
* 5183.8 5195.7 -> 8.01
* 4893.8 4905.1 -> 9.21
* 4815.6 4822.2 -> 7.52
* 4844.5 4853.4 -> 6.81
